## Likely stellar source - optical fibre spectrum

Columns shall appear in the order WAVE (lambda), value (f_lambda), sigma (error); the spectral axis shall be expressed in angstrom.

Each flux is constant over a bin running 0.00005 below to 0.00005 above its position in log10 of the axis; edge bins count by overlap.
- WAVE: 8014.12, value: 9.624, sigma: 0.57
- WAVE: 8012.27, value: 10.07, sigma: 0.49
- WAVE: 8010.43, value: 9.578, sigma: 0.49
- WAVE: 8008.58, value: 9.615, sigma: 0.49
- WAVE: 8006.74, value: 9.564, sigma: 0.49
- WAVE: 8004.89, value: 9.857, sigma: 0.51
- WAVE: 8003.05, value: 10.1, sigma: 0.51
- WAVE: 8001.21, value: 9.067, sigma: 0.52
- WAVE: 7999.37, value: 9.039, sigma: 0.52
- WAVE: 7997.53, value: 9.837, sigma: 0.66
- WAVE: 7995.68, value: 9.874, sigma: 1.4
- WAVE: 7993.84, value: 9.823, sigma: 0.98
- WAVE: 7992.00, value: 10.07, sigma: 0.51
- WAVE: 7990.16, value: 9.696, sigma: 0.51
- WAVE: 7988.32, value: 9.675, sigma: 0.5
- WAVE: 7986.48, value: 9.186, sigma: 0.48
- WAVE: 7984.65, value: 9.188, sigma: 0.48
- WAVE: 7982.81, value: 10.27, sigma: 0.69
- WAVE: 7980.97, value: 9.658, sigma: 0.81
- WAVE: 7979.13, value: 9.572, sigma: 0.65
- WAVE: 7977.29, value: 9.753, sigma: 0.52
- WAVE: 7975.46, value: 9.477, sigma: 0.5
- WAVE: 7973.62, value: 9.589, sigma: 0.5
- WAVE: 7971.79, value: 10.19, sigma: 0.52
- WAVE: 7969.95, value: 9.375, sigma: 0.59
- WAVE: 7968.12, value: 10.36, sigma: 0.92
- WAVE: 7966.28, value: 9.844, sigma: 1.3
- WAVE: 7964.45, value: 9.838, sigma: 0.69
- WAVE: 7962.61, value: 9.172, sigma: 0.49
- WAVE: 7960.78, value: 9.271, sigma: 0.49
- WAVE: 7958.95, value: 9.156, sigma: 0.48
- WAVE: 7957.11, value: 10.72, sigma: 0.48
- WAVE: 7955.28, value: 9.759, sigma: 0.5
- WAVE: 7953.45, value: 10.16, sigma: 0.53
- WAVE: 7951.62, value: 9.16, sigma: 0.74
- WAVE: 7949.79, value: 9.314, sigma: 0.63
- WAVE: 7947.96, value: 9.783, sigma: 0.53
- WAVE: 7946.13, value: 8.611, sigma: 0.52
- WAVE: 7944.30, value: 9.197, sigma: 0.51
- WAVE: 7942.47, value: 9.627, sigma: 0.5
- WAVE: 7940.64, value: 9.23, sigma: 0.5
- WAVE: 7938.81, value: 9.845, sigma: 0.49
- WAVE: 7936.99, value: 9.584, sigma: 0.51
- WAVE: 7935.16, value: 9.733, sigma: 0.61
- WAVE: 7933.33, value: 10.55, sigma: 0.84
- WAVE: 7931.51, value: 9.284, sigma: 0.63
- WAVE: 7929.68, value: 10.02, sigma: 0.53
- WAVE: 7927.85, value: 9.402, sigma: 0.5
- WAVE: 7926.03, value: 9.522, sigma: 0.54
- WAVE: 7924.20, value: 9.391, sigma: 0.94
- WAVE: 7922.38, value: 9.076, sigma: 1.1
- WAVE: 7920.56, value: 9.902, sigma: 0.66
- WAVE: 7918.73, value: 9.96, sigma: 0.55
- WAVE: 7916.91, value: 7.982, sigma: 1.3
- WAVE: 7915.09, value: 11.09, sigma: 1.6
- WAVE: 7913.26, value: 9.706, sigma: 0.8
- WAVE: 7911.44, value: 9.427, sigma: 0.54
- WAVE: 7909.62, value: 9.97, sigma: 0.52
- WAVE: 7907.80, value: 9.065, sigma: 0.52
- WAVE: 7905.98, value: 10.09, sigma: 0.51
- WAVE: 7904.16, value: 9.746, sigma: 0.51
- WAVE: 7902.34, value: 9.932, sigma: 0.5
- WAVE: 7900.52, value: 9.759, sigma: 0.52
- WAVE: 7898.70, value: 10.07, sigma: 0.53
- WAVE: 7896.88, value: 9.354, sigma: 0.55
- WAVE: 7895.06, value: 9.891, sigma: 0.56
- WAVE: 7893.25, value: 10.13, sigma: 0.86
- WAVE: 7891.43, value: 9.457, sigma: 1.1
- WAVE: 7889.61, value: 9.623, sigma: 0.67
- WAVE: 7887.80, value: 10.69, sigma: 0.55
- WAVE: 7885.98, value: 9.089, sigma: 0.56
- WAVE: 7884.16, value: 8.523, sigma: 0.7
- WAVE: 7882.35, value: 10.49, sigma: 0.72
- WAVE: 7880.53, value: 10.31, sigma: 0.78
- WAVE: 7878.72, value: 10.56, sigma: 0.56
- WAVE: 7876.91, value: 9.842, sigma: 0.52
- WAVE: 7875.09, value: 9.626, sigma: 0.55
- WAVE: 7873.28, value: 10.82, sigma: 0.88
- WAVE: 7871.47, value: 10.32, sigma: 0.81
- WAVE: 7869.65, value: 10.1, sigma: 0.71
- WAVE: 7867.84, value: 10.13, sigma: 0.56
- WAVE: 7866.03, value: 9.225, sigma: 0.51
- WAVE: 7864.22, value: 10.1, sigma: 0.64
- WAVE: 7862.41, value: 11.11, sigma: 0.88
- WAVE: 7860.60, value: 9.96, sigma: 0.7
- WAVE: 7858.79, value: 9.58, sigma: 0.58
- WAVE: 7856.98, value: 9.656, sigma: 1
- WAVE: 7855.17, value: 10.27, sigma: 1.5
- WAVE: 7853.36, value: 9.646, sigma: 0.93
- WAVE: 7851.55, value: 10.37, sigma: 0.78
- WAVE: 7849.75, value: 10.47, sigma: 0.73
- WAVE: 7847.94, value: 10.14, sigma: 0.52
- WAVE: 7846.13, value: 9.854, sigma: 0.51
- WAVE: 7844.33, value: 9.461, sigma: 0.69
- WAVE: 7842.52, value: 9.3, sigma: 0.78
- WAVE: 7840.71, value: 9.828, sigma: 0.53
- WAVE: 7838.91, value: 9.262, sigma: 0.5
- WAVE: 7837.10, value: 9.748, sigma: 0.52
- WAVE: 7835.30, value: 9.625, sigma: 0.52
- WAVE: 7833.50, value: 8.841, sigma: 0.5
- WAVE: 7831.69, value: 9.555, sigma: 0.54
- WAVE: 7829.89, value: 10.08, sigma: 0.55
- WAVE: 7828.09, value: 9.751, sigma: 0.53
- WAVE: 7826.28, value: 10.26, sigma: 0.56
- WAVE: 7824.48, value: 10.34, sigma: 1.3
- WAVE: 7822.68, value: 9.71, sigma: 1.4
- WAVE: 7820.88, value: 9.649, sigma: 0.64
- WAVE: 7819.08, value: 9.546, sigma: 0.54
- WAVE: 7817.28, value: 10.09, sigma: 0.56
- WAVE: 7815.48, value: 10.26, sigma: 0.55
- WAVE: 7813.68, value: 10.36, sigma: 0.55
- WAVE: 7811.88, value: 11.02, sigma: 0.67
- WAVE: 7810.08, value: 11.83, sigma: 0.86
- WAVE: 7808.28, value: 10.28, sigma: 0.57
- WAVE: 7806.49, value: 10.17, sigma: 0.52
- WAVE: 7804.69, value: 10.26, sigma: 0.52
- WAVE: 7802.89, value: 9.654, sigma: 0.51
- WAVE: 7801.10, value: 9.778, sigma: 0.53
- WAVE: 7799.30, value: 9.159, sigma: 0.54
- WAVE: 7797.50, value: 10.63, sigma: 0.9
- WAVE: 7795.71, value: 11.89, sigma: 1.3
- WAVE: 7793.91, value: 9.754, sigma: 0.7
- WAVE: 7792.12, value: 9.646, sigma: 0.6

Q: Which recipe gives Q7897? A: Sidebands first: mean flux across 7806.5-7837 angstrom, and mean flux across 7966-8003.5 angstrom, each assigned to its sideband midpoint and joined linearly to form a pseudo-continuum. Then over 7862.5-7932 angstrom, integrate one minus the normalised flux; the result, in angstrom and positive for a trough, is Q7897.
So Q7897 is 0.7 angstrom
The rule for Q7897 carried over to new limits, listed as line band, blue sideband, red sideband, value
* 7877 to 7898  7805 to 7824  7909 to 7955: 0.0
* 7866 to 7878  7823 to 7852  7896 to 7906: -0.3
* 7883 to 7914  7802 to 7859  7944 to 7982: 0.3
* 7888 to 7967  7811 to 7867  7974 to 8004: 0.8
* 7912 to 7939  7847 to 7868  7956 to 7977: 0.5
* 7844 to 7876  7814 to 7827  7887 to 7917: -0.5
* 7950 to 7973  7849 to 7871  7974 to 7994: 0.0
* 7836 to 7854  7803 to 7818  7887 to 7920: 0.7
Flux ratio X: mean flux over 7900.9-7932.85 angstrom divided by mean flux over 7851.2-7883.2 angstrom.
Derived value 1.0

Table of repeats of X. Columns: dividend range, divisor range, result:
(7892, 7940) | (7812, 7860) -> 0.99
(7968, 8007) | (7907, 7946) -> 1.01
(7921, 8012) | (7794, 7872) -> 0.96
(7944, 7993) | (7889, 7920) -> 0.99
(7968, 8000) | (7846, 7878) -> 0.96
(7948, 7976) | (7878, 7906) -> 0.99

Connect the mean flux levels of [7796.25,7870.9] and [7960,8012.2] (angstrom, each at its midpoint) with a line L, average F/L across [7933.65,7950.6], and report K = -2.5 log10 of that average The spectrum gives 0.032 mag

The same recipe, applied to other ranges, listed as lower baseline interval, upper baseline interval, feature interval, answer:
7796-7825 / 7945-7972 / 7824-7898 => 0.01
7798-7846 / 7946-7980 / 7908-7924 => 0.02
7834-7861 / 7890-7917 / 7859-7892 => -0.02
